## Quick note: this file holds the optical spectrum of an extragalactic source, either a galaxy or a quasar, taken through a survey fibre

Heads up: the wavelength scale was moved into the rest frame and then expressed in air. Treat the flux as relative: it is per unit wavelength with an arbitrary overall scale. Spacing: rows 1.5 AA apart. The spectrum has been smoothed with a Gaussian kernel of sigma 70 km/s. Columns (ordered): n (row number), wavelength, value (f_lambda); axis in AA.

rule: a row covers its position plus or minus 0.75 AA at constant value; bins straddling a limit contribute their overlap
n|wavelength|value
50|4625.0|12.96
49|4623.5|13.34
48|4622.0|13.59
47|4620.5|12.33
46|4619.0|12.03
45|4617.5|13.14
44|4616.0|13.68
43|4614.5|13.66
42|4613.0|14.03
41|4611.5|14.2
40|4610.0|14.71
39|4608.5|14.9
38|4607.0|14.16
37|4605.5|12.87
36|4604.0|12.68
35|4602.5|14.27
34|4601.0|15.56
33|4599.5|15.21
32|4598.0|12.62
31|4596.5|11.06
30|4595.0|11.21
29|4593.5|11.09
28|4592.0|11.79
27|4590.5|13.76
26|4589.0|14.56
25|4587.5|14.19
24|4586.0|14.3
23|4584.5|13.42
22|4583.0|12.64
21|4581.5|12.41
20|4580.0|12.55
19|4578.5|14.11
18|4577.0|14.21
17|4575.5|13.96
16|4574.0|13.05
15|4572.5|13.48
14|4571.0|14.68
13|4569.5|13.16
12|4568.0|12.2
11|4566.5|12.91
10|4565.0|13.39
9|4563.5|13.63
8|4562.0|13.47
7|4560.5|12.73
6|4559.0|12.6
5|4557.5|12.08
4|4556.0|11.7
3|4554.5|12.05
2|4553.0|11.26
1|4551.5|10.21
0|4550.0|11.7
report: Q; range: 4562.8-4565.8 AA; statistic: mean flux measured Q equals 13.5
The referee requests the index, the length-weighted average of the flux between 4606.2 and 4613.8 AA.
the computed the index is 14.4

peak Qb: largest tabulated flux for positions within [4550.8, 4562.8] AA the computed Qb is 13.47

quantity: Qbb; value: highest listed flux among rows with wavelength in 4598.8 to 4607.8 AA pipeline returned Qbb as 15.56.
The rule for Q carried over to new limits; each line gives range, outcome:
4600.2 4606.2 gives 13.9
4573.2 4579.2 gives 13.8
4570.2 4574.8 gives 13.7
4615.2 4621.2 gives 12.8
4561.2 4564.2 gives 13.5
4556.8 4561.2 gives 12.5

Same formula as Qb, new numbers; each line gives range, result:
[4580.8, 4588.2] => 14.3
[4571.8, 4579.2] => 14.21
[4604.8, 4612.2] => 14.9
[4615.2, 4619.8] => 13.68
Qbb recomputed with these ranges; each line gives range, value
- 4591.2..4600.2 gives 15.21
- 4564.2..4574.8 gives 14.68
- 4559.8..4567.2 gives 13.63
